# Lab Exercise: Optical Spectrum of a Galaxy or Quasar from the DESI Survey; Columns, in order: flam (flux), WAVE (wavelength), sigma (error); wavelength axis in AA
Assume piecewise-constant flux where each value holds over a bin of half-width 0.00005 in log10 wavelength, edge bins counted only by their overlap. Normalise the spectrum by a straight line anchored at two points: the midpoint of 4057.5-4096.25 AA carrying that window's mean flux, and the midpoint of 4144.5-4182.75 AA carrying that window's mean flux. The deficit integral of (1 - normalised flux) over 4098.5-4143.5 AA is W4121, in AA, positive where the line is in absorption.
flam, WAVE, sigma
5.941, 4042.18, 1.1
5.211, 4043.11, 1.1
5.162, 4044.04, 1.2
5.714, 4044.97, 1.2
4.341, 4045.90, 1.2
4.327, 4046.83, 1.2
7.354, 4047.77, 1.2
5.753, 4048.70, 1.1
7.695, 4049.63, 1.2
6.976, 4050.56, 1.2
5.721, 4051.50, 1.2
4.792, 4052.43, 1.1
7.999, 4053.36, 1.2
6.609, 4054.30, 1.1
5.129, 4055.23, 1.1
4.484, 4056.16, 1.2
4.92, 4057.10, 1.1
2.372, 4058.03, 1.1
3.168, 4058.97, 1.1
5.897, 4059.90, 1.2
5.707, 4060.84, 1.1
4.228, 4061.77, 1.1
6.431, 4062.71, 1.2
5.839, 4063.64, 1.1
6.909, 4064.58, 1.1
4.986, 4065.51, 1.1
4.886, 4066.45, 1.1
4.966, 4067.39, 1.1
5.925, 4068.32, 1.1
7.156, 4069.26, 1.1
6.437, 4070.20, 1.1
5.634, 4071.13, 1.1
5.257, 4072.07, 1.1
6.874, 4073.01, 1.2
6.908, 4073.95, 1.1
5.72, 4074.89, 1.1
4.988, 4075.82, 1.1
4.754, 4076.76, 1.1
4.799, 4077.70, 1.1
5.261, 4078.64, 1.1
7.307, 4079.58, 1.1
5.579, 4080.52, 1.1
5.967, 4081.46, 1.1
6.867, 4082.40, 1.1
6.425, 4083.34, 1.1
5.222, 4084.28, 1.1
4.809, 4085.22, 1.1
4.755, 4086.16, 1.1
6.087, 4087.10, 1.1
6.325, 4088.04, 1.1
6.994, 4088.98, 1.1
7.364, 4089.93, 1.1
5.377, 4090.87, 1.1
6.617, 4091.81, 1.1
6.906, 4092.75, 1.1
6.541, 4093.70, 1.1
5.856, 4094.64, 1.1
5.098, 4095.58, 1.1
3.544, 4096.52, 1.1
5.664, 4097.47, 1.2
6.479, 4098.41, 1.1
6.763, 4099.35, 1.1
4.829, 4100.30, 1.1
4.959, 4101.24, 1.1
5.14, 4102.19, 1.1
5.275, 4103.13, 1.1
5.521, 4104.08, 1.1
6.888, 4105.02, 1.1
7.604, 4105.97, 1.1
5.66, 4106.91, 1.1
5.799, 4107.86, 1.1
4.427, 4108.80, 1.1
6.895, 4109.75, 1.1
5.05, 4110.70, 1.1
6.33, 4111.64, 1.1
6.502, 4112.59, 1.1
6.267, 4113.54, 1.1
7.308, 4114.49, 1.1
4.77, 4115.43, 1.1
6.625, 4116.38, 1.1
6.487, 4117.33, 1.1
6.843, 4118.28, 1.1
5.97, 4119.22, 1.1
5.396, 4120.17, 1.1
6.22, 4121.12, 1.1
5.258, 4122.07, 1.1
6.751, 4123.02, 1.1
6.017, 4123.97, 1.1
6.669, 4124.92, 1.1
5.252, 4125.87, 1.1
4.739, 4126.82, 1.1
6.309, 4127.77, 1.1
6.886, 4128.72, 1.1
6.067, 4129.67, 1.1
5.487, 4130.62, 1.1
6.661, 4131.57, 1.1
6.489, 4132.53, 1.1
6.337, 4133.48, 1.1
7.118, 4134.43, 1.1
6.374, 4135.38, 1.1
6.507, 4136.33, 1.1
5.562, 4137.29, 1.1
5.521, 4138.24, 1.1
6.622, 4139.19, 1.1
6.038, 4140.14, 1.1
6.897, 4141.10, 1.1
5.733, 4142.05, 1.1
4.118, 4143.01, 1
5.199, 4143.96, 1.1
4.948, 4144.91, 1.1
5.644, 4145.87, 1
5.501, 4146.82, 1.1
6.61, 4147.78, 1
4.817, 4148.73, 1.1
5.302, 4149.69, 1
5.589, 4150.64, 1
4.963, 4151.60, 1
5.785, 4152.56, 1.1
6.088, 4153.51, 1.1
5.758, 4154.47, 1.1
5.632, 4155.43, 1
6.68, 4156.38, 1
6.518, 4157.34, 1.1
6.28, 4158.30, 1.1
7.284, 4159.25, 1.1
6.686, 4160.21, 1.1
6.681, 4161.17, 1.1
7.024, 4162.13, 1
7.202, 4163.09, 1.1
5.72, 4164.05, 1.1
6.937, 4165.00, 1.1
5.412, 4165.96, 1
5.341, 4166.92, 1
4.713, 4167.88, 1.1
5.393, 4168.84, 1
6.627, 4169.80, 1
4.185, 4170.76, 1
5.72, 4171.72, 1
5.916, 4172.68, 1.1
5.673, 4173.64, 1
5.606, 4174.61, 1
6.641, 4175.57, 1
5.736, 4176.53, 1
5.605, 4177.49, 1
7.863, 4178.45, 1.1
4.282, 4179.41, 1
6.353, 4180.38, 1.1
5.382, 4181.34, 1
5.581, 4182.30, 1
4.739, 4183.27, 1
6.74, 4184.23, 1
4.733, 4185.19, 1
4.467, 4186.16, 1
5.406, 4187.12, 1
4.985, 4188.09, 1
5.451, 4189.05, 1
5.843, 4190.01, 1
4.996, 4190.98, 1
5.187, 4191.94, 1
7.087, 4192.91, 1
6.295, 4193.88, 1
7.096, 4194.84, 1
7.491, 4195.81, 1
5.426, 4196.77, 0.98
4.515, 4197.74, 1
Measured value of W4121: -1.6 AA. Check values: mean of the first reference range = 5.73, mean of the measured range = 6.02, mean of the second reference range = 5.89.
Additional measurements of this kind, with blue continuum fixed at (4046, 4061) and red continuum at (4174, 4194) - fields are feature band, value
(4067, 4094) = -2.2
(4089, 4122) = -2.4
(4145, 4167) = -1.7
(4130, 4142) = -1.4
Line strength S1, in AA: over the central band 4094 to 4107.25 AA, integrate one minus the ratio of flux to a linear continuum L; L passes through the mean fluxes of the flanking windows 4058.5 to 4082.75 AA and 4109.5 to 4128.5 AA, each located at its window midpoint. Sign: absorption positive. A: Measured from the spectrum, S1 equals 0.6 AA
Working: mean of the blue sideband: 5.7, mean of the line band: 5.68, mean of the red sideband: 6.08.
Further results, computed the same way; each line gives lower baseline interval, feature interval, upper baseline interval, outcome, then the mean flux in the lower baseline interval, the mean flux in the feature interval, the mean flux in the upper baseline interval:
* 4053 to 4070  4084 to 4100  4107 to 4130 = -0.4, 5.42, 5.9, 6.03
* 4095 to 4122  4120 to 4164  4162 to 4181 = -1.2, 5.86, 6.03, 5.87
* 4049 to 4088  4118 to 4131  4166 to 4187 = -0.8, 5.68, 5.98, 5.58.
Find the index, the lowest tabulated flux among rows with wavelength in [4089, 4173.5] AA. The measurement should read 3.544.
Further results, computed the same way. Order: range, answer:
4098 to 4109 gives 4.427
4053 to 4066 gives 2.372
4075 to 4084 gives 4.754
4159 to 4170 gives 4.713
